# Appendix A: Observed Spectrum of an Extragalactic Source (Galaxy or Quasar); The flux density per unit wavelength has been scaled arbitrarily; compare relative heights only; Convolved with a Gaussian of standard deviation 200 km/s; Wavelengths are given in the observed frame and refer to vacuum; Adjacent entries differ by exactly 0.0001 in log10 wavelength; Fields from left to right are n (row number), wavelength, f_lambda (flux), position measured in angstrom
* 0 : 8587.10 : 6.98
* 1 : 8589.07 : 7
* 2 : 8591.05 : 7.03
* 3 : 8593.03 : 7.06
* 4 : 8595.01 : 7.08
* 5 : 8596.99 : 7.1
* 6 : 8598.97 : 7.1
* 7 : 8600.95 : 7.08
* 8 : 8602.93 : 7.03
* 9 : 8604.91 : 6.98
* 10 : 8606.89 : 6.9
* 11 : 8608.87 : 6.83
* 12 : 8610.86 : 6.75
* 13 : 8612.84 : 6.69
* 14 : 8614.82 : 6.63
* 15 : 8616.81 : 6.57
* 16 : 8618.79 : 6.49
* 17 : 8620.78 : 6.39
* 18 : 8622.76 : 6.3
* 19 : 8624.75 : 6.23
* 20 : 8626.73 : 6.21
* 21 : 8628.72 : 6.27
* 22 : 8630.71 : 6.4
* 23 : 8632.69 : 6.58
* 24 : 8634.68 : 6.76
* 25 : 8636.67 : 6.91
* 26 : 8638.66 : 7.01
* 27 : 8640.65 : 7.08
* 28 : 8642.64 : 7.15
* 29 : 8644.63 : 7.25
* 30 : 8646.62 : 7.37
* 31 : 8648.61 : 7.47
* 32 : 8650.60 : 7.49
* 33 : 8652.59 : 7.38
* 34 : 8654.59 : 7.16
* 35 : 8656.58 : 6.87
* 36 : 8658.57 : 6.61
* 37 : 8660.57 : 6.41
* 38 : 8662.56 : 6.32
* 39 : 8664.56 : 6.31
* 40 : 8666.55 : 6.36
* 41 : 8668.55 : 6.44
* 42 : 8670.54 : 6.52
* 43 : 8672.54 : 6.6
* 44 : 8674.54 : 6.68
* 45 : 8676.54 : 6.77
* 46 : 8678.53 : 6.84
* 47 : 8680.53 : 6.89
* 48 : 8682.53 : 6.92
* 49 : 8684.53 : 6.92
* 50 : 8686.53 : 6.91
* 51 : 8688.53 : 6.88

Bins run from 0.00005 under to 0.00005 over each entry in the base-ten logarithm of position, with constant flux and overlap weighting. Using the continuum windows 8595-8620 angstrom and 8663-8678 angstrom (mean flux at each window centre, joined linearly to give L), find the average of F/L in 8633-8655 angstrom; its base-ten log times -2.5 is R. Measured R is -0.08 mag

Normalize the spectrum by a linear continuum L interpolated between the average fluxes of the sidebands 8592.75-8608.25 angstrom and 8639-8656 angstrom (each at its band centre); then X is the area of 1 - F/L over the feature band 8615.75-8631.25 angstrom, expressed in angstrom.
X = 1.7 angstrom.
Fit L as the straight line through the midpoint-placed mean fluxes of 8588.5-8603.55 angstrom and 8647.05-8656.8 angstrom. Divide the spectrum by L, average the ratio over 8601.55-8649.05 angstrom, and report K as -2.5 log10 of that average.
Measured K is 0.07 mag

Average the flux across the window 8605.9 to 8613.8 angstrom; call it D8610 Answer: 6.79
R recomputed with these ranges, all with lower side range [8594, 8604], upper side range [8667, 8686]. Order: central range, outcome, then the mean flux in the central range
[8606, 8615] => 0.04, 6.77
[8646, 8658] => -0.07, 7.27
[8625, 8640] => 0.05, 6.59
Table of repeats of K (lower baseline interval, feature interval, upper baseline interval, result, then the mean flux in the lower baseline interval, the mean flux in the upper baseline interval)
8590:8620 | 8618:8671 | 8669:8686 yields 0.01 mag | 6.88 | 6.76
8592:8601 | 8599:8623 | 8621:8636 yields 0.00 mag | 7.08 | 6.41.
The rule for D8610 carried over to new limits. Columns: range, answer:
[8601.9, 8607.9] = 6.98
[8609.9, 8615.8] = 6.7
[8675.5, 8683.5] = 6.86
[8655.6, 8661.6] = 6.63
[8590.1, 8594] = 7.04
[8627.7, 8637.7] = 6.58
